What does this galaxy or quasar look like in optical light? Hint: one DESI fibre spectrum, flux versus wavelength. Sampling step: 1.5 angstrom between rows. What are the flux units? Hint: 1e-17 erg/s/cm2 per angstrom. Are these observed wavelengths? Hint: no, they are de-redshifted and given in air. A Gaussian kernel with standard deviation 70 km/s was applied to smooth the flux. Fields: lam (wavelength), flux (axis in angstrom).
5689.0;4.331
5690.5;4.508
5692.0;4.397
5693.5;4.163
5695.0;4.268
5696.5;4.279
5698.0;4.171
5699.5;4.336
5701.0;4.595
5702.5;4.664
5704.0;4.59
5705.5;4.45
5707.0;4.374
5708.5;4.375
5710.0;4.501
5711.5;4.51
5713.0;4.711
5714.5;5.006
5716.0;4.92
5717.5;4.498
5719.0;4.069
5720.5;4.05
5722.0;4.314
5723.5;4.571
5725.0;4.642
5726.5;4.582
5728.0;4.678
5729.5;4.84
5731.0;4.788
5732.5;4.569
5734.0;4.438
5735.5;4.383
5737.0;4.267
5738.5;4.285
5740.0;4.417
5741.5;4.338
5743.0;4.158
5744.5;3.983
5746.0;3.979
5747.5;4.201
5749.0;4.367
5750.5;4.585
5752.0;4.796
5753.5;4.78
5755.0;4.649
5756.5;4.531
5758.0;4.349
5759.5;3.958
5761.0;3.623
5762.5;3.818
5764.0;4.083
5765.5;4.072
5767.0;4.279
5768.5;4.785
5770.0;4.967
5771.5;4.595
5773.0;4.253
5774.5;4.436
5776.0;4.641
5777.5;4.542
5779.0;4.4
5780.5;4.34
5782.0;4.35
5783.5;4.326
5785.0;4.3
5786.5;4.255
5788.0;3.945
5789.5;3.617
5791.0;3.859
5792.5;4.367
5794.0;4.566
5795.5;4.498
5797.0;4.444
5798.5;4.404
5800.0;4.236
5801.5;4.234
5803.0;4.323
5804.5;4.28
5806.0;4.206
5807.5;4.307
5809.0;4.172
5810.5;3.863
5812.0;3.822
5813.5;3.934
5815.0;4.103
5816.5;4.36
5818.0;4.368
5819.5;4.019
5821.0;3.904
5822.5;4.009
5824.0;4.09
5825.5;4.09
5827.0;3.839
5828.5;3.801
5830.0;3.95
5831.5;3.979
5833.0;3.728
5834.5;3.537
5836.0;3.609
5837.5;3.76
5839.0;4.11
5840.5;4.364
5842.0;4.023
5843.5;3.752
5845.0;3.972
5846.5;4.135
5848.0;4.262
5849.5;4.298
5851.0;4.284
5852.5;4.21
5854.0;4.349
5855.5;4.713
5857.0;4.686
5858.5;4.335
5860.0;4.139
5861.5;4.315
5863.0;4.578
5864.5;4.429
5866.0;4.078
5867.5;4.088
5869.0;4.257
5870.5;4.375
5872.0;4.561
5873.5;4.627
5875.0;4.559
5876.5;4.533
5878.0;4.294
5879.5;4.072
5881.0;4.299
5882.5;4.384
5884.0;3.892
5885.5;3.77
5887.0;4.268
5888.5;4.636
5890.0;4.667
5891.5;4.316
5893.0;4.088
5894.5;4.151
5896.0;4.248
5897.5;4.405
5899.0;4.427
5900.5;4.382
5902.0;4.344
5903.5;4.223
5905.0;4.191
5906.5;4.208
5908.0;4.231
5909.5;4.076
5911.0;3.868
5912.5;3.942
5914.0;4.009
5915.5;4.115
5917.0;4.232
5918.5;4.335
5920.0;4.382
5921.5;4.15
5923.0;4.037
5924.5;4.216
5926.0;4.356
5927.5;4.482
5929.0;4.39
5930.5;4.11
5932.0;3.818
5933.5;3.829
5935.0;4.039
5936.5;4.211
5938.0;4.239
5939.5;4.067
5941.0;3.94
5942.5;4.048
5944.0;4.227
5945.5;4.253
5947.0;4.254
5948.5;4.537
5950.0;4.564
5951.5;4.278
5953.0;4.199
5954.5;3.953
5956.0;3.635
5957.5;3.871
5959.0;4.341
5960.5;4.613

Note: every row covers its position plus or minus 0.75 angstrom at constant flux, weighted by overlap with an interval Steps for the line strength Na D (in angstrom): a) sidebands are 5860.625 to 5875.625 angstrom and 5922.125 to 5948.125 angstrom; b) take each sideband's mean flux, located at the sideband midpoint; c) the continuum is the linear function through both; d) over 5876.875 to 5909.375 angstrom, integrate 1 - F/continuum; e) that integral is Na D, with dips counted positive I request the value 0.3 angstrom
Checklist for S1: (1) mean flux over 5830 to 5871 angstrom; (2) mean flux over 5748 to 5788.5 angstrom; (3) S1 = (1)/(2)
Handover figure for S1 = 0.95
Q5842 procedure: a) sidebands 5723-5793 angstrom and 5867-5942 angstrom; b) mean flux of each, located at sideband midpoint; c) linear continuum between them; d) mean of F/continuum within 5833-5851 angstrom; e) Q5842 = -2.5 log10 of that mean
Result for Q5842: 0.078 mag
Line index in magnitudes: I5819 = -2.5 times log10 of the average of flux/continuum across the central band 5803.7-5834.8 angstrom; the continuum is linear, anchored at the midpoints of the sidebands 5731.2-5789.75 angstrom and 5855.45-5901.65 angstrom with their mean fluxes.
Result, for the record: 0.08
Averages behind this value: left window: 4.34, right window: 4.34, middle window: 4.02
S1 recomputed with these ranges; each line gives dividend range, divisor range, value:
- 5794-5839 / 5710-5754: 0.91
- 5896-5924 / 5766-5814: 0.98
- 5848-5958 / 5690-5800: 0.97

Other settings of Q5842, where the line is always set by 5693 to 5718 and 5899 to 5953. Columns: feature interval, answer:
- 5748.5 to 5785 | 0.00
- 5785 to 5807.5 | 0.03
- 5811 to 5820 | 0.06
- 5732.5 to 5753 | 0.03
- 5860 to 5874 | -0.02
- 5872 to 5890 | -0.02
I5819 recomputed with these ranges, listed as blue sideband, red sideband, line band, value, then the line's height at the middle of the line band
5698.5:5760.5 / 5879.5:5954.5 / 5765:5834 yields 0.04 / 4.37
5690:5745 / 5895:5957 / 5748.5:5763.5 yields 0.02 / 4.4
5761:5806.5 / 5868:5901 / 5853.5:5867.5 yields -0.02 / 4.32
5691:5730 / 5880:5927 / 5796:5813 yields 0.04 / 4.35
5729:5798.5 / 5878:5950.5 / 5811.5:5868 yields 0.04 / 4.28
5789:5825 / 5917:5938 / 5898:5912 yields -0.01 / 4.18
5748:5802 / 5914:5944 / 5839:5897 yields -0.02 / 4.23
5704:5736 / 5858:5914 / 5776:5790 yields 0.04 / 4.44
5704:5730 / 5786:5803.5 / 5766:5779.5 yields -0.06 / 4.31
